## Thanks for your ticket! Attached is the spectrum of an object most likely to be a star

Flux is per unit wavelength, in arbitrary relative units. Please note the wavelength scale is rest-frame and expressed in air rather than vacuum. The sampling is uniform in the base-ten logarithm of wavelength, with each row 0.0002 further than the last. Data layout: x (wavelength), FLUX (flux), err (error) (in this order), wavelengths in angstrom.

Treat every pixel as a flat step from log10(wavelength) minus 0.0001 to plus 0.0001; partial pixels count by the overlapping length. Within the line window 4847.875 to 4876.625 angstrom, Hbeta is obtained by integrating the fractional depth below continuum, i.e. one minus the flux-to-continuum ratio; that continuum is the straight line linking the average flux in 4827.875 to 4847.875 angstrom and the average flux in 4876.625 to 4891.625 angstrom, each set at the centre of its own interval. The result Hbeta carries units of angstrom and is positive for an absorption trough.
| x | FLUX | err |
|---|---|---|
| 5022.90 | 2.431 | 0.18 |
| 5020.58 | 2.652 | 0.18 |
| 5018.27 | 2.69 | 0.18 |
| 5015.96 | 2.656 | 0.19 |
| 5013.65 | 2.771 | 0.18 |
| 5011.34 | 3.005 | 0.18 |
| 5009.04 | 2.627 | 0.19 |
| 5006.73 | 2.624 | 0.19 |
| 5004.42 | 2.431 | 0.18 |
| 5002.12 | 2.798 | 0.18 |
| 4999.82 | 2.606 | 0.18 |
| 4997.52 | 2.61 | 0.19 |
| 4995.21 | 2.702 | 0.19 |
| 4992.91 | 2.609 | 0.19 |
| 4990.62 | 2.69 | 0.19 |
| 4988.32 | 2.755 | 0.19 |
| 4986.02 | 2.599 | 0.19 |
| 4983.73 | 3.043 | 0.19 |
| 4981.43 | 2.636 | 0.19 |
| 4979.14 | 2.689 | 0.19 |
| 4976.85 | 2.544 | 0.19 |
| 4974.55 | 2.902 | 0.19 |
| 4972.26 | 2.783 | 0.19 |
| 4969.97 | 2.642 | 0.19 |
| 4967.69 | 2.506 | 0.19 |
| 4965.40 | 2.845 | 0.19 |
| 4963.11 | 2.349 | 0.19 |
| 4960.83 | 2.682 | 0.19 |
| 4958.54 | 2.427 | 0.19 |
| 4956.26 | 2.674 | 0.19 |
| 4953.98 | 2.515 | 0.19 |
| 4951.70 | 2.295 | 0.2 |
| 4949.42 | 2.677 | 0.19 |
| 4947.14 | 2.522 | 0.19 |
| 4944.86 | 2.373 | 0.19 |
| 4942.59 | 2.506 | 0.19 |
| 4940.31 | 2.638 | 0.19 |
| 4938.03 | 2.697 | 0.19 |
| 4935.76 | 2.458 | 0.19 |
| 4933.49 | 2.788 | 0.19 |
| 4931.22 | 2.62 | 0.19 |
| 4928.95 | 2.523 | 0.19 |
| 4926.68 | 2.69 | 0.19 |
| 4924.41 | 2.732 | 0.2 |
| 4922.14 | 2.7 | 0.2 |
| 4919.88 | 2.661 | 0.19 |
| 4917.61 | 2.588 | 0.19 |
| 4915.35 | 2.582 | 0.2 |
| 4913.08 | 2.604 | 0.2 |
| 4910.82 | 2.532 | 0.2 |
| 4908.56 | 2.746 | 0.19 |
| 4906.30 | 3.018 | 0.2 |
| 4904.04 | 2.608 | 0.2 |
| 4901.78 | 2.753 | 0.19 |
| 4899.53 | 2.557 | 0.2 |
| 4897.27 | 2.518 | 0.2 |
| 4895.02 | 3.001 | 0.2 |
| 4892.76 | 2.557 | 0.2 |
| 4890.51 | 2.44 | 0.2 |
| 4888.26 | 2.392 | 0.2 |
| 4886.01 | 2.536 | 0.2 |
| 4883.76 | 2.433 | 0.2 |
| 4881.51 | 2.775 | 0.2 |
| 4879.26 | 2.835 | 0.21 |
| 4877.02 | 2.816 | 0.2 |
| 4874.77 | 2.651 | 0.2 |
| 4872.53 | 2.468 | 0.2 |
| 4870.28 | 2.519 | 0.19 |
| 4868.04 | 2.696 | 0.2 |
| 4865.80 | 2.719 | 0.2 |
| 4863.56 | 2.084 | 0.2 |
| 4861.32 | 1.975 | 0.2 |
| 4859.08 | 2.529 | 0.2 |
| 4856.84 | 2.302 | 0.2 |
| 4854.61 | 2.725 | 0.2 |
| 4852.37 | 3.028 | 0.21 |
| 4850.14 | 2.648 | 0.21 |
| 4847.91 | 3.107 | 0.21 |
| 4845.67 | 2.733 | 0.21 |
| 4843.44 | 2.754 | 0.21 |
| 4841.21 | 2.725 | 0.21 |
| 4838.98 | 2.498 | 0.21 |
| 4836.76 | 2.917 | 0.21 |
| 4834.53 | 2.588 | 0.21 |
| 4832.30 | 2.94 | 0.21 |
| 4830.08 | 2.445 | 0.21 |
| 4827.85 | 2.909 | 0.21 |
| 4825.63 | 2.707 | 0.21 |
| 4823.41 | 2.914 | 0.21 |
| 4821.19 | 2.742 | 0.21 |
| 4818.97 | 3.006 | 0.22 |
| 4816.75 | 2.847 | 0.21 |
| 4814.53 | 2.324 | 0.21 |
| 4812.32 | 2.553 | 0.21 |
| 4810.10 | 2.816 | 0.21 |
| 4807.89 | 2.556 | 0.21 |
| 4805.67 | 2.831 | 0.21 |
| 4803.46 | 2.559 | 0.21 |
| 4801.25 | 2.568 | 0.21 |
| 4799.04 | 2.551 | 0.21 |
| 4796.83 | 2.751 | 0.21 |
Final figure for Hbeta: 1.1 angstrom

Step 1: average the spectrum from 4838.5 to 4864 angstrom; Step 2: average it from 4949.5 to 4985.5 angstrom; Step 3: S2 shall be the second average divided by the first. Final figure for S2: 1.01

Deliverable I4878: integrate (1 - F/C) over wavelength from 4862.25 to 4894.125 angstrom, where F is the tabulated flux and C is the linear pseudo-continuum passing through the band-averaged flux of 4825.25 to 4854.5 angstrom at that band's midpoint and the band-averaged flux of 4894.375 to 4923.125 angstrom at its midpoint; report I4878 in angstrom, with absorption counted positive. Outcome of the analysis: 1.8 angstrom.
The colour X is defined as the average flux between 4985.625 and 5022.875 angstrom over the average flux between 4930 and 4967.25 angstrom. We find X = 1.0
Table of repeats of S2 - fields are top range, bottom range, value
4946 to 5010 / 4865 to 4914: 1.00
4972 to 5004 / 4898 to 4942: 1.02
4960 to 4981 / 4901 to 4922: 0.99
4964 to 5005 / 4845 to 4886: 1.03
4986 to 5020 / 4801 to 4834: 0.99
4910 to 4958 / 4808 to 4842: 0.95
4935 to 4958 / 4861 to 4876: 1.03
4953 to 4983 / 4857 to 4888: 1.04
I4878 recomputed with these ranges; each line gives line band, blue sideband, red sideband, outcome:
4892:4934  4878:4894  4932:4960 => -1.8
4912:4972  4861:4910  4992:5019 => 1.1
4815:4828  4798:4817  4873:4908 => -1.0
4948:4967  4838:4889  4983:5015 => 0.8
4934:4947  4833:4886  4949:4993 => 0.5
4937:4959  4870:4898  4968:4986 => 1.3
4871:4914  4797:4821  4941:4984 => -0.2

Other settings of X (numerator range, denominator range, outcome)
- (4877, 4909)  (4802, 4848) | 0.98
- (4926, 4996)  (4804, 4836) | 0.96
